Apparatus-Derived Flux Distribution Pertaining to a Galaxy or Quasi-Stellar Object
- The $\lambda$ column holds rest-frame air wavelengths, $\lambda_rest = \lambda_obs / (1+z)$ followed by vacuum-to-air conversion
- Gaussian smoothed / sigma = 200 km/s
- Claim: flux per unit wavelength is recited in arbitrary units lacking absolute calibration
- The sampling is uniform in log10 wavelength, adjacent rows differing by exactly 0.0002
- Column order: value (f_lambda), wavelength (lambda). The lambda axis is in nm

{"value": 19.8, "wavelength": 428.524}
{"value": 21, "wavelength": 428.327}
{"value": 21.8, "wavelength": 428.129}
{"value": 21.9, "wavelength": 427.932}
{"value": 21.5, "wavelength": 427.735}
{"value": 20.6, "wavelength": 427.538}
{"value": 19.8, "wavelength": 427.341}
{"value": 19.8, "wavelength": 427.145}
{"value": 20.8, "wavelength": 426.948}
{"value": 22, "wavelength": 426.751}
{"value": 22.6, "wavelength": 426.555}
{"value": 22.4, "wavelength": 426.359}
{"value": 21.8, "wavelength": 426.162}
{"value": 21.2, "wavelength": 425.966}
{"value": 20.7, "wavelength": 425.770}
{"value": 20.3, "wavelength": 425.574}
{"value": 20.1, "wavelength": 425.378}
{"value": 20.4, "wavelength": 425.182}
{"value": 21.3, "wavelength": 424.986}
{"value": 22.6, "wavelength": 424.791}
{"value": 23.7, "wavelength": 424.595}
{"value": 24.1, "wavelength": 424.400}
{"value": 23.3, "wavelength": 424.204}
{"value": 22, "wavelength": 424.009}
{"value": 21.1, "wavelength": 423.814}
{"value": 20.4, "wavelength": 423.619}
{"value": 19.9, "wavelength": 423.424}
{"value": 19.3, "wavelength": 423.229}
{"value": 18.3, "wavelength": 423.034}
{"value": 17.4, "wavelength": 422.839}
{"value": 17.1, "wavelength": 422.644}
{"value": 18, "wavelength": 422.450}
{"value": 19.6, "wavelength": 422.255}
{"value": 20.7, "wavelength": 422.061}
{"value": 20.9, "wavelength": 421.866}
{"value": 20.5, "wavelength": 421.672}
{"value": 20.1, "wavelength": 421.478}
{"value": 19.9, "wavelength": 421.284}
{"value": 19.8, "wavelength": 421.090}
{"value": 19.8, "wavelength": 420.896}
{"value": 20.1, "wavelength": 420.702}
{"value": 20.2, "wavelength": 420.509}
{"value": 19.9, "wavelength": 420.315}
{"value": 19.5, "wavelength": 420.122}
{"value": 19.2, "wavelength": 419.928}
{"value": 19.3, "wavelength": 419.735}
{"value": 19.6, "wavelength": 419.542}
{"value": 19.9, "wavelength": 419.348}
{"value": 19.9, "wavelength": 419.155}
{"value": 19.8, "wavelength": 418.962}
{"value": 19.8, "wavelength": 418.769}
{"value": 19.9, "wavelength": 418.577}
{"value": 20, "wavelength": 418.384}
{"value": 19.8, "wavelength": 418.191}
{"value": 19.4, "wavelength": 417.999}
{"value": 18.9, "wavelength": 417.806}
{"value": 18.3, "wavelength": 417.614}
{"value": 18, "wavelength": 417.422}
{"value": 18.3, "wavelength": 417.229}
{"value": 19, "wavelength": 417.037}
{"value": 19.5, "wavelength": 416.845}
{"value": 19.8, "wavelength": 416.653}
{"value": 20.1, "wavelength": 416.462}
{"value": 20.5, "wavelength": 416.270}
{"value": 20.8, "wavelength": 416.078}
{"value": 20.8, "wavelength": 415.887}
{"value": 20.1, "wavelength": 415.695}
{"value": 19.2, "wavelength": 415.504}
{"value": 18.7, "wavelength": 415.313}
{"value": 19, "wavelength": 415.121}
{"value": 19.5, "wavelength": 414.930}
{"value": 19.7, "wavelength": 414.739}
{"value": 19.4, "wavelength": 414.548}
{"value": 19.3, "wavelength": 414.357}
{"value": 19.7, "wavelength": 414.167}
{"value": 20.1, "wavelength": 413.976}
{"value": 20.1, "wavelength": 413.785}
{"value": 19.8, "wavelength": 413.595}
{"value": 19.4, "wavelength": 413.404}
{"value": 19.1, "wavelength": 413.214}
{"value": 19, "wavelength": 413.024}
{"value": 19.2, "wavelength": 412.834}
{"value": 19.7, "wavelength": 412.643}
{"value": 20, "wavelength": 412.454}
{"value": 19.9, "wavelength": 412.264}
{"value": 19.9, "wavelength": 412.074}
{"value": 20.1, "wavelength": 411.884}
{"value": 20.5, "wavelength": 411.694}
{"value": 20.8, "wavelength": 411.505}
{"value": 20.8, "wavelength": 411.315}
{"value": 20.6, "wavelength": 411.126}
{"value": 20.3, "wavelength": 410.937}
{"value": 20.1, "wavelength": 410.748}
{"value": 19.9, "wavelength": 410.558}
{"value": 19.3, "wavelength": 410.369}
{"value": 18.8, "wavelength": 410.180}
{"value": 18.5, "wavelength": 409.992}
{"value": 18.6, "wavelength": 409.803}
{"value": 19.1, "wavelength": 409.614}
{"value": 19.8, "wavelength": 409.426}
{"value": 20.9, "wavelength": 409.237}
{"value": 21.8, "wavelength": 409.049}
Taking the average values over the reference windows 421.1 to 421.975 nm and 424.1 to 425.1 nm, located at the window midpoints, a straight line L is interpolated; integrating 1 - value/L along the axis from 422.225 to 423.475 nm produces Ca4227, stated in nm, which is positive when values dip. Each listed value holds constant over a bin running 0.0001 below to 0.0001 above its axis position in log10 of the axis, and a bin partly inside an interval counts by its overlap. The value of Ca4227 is 0.18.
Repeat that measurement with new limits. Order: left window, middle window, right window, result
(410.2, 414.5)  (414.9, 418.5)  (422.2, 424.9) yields 0.117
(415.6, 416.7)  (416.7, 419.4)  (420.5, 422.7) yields 0.112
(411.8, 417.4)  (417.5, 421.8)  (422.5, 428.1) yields 0.113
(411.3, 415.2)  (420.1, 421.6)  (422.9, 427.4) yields 0.053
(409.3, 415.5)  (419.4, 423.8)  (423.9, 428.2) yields 0.292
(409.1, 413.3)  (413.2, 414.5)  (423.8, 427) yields 0.032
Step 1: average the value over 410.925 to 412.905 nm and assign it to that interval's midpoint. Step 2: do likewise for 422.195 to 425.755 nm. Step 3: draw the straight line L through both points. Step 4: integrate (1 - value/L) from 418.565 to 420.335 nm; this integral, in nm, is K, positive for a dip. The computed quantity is 0.063 nm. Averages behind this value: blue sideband 20.2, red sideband 20.5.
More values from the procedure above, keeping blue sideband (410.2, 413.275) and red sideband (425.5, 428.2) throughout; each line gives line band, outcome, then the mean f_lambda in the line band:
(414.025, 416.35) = 0.06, 19.7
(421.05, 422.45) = 0.05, 20.1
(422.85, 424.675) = -0.01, 21.1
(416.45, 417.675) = 0.09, 18.9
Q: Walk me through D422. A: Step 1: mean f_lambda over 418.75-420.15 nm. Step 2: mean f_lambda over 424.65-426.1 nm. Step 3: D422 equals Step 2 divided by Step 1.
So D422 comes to 1.07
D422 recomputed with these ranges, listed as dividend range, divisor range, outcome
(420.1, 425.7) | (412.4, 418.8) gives 1.04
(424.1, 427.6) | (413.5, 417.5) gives 1.10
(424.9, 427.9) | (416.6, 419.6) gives 1.09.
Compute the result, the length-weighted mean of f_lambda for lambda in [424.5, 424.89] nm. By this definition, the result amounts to 23.2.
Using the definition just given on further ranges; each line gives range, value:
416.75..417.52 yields 18.7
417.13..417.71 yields 18.2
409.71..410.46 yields 18.8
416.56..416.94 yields 19.6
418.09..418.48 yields 19.9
